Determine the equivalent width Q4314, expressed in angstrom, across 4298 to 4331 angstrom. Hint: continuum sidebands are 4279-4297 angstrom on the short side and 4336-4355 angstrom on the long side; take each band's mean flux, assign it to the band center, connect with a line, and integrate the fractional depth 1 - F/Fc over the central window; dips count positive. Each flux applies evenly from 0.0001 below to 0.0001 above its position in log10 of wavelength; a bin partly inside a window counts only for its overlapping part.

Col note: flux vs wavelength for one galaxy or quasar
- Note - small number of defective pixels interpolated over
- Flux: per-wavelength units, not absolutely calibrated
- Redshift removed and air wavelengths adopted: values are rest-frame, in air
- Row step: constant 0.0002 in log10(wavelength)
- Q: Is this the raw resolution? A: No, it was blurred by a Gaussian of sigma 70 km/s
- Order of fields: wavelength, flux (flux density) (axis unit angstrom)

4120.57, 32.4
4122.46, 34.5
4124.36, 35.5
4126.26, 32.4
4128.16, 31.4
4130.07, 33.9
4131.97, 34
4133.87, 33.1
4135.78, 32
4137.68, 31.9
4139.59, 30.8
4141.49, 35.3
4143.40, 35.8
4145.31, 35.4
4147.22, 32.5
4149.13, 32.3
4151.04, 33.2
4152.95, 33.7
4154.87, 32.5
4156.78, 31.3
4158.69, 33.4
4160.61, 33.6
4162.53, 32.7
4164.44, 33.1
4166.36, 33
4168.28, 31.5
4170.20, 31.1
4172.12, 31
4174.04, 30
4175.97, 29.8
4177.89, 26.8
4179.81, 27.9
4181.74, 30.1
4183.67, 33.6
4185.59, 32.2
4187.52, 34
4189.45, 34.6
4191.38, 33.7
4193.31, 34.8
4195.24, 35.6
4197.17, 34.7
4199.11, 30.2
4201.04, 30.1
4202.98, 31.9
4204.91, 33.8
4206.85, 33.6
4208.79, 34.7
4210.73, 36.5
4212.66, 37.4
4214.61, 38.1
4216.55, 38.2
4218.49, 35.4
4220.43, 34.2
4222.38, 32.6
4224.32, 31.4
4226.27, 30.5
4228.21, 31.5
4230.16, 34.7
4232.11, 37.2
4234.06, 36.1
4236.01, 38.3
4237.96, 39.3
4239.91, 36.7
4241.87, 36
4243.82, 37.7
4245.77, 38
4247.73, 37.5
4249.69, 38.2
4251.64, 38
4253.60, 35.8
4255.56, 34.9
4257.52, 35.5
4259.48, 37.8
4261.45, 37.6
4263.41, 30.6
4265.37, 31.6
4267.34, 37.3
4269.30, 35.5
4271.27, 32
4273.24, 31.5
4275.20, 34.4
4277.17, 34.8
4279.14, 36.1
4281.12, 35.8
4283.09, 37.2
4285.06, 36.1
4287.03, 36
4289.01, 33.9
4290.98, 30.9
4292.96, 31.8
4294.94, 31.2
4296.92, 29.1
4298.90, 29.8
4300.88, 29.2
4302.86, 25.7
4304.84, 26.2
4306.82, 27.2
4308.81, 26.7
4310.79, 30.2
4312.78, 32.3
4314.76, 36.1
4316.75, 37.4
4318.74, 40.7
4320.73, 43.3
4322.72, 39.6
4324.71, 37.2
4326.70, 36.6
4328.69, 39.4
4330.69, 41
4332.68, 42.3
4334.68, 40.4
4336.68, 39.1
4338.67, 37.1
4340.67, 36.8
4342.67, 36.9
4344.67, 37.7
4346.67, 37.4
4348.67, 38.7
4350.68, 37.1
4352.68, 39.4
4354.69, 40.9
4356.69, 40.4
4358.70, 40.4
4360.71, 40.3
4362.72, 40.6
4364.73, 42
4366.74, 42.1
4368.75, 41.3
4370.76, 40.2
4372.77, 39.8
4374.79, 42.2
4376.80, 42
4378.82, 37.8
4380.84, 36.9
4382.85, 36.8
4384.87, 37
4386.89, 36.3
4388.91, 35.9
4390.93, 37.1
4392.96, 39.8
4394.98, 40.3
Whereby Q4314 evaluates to 1.8 angstrom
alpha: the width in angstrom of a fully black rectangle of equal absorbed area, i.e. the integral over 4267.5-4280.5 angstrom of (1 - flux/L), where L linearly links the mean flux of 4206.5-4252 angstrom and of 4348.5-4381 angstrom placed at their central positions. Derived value 1.1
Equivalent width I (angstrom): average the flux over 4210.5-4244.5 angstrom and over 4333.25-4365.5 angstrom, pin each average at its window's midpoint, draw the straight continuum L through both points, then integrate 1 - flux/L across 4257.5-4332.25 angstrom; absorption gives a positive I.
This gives 6.8 angstrom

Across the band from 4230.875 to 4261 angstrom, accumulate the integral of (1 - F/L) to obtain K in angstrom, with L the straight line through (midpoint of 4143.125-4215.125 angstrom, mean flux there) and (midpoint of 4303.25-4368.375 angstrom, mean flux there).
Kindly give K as -2.0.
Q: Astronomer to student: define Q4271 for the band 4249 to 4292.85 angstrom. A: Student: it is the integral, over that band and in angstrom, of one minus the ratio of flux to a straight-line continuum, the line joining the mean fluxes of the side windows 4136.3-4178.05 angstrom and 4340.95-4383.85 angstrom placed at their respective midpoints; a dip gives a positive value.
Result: 1.64 angstrom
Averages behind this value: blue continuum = 32.4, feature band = 35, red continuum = 39.5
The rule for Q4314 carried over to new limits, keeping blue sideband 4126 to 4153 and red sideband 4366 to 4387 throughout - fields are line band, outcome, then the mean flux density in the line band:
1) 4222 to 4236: 0.7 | 33.8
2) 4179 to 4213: 1.4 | 33.3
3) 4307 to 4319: 1.5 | 33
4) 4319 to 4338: -0.9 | 39.9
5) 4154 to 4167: 0.4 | 32.8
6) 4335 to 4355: 0.3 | 38.1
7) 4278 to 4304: 3.3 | 32.5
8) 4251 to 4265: 0.3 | 35.5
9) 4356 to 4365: -0.4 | 40.6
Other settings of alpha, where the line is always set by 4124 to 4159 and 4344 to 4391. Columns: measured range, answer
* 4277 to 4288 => 0.25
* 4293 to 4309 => 3.85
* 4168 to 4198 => 2.02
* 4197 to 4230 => 1.19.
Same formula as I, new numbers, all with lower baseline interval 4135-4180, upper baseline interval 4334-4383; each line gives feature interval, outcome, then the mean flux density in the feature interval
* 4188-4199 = -0.3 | 34.3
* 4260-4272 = 0.6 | 34.3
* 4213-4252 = -1.2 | 36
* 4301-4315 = 3.3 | 28.8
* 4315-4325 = -0.4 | 39.5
